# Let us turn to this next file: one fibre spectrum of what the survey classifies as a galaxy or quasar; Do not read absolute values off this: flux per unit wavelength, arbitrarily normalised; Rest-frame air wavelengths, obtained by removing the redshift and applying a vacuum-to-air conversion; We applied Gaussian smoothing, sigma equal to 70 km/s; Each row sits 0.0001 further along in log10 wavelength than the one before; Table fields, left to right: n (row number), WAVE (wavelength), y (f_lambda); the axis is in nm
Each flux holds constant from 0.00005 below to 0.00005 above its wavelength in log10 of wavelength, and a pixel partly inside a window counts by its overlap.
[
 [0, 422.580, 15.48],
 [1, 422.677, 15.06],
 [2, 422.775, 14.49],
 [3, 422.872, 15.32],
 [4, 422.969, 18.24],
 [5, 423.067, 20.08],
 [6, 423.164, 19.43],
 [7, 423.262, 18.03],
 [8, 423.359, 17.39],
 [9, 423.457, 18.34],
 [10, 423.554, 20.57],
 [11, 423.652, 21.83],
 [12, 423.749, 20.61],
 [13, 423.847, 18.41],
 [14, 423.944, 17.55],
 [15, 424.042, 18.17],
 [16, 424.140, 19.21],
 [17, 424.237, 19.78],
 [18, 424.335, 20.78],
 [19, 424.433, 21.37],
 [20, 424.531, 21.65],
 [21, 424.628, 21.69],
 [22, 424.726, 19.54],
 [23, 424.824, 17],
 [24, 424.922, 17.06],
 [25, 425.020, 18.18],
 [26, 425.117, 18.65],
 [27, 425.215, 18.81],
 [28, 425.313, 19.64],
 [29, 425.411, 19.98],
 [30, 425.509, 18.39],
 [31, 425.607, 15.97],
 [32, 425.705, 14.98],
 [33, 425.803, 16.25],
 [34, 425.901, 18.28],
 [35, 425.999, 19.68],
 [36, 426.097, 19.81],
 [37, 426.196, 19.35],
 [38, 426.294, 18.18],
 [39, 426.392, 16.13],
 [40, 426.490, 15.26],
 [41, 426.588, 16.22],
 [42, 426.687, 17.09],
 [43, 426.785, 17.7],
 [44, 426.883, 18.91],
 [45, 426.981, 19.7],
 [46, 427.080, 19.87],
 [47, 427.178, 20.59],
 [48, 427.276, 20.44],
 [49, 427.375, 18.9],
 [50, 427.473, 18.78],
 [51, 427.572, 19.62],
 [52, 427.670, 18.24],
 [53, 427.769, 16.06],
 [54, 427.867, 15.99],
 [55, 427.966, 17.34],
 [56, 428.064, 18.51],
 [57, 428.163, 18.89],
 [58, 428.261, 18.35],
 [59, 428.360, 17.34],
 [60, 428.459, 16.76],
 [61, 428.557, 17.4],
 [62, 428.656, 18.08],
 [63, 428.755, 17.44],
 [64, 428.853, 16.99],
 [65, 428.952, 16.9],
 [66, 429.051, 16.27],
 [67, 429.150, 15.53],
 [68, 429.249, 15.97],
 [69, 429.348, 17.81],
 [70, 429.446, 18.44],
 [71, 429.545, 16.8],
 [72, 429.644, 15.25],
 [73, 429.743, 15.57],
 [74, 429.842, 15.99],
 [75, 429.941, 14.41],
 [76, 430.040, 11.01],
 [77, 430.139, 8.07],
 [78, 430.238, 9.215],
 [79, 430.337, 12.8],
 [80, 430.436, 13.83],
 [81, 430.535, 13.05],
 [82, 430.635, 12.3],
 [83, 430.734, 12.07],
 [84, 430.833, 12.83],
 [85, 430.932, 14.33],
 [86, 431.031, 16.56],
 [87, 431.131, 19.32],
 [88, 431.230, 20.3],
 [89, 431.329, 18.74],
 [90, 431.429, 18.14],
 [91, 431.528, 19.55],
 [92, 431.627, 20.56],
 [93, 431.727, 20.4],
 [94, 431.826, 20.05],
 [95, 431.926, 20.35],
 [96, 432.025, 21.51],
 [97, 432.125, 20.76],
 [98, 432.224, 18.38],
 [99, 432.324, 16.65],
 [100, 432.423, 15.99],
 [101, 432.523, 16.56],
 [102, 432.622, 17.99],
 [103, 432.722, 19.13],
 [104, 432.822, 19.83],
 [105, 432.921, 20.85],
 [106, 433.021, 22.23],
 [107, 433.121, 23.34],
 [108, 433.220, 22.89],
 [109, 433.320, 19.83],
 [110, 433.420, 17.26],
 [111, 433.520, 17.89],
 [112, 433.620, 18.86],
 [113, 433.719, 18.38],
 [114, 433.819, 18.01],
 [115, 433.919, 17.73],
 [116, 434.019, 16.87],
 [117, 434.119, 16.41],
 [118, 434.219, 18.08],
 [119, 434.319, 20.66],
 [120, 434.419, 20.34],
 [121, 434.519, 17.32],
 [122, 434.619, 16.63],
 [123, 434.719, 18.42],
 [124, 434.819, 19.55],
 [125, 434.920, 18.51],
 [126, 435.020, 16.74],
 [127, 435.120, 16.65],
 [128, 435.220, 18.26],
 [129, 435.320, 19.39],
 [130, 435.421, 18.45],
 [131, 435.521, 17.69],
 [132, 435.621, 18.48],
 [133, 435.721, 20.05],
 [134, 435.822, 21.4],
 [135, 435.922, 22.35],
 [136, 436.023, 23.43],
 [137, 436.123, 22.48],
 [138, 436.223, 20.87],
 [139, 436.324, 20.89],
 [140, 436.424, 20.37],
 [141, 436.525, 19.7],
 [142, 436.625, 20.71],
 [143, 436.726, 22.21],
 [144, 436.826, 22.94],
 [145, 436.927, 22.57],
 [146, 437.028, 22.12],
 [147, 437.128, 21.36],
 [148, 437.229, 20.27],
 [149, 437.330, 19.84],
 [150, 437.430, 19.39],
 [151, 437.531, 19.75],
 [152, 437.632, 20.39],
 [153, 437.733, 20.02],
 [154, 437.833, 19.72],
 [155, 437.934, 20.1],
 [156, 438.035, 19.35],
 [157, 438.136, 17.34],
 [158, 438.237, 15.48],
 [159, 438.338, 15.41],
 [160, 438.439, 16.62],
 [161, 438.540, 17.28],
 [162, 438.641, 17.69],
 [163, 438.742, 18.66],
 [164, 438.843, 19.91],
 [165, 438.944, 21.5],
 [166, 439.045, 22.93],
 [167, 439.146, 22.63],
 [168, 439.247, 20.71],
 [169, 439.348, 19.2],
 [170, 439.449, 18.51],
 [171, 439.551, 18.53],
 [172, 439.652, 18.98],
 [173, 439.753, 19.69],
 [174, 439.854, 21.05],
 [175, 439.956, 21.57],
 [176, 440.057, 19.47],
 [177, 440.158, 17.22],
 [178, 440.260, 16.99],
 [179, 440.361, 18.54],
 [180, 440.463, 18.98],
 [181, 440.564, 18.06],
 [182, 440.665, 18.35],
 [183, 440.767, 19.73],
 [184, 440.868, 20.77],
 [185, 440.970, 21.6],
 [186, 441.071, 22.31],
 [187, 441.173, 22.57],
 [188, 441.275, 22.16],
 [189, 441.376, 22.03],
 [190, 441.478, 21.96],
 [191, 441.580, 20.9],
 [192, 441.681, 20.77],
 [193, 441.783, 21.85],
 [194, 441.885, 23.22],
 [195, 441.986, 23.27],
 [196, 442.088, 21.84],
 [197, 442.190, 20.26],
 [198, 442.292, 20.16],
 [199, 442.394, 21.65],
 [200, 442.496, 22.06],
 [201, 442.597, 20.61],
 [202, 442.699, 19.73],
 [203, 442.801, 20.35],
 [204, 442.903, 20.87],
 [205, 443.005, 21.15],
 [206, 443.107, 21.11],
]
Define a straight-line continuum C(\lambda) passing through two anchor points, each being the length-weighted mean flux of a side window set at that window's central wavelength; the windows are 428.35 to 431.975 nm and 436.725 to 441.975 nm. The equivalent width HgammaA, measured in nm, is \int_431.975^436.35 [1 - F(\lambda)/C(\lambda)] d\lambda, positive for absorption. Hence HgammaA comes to -0.34 nm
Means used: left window 16.1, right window 20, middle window 19.2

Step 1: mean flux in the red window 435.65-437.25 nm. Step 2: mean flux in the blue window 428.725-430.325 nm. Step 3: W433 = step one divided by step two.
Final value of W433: 1.43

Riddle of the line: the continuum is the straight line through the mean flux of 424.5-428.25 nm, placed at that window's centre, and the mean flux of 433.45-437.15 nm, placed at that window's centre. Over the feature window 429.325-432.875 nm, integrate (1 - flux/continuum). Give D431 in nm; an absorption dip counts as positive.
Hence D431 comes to 0.46 nm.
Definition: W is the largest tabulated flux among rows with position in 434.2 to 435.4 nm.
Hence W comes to 20.66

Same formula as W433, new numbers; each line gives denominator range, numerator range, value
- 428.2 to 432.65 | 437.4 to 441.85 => 1.19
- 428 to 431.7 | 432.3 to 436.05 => 1.18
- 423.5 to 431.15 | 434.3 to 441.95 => 1.15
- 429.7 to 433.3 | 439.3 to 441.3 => 1.15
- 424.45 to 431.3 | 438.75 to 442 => 1.20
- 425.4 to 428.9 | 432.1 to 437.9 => 1.09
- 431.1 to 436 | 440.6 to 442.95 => 1.11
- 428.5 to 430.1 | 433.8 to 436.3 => 1.17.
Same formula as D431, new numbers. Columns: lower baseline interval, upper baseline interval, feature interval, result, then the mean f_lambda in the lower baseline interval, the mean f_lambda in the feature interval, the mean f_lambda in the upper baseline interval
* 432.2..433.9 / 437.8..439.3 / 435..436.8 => -0.10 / 19.1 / 20.1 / 19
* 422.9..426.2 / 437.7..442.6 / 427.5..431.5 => 0.68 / 18.9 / 16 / 20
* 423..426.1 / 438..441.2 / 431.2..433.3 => -0.07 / 19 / 19.7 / 19.3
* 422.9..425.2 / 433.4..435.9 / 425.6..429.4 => 0.24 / 19.2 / 17.8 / 18.4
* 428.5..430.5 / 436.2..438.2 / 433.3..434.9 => 0.01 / 15.2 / 18.2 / 20.5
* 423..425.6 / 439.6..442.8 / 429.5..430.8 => 0.44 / 19.2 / 13.1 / 20.6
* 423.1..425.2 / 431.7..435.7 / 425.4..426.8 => 0.13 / 19.3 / 17.5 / 18.8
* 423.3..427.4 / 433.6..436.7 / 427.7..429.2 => 0.13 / 18.8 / 17.2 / 19.2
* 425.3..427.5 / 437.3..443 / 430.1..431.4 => 0.32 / 18.2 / 14.2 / 20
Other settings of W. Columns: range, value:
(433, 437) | 23.43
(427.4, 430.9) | 19.62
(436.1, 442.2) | 23.27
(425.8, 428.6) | 20.59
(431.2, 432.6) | 21.51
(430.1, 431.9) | 20.56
